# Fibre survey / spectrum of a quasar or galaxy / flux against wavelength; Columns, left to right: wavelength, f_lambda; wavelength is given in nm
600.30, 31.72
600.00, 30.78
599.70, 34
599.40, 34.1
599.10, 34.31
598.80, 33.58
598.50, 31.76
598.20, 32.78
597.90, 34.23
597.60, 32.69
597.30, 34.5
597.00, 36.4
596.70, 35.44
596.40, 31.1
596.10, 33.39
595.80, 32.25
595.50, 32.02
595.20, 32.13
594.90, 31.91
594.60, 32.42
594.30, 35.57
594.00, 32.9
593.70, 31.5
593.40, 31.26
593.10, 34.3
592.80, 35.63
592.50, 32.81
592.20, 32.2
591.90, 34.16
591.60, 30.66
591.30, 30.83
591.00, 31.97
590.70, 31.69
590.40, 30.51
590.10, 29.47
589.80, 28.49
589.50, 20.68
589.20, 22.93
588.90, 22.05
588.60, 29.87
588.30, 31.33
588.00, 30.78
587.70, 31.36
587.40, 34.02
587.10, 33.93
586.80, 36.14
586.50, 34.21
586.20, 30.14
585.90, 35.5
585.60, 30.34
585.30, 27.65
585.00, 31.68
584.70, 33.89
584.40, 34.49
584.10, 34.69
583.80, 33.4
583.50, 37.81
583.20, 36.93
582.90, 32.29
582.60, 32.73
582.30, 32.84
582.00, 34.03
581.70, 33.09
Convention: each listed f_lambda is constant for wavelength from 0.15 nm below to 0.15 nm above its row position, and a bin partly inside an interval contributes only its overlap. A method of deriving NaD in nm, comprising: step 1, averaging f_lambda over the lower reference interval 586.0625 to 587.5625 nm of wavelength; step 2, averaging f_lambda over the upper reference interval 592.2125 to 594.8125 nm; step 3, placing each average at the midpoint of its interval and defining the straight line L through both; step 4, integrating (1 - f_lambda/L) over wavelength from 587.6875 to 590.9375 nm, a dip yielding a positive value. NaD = 0.528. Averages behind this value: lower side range 33.7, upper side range 33.2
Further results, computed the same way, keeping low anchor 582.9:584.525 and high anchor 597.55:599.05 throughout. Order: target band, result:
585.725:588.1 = 0.10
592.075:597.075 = 0.08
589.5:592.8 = 0.30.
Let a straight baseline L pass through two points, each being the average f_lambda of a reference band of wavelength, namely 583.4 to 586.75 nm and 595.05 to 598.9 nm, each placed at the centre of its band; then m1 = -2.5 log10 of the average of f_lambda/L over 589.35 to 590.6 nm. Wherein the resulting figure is 0.20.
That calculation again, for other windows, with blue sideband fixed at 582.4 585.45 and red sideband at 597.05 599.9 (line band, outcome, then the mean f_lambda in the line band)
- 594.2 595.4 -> 0.02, 32.9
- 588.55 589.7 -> 0.38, 23.6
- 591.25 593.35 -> 0.02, 33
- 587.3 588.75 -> 0.07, 31.4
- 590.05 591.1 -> 0.09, 31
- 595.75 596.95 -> 0.01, 33.4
